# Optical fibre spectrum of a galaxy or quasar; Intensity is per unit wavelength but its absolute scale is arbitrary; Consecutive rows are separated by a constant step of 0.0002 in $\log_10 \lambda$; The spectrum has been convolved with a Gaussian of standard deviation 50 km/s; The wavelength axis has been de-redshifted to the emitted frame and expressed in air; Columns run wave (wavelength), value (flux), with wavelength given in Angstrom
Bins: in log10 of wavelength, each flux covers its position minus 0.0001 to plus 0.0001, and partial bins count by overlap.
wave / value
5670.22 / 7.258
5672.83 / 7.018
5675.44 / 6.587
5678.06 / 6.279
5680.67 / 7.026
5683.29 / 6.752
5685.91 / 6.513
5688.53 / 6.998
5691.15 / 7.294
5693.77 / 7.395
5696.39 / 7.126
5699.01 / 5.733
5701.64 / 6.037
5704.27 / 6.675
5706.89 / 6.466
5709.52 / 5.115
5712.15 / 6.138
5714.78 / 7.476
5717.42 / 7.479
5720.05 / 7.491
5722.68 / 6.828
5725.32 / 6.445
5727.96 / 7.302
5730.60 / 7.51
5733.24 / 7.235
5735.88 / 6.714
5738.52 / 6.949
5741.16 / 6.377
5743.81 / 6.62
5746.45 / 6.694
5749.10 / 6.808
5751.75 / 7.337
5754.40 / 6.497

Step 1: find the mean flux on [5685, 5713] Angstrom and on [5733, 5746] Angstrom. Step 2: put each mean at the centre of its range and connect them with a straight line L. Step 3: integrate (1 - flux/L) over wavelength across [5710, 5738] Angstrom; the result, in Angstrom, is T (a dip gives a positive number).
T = -1.48 Angstrom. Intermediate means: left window 6.51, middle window 7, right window 6.74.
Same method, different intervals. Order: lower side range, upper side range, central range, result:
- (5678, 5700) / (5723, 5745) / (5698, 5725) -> 1.2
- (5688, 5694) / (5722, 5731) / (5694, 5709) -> 1.6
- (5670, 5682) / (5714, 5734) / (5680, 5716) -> 1.9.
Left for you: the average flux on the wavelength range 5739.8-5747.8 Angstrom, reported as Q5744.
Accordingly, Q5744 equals 6.57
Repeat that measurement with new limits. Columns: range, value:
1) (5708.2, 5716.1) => 6.24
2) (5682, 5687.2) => 6.63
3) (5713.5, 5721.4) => 7.48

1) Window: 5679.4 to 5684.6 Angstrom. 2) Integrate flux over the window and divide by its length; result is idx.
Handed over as 6.88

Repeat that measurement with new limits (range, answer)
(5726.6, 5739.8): 7.14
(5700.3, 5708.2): 6.39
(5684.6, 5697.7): 7.07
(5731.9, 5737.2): 6.98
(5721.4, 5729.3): 6.85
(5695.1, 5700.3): 6.43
